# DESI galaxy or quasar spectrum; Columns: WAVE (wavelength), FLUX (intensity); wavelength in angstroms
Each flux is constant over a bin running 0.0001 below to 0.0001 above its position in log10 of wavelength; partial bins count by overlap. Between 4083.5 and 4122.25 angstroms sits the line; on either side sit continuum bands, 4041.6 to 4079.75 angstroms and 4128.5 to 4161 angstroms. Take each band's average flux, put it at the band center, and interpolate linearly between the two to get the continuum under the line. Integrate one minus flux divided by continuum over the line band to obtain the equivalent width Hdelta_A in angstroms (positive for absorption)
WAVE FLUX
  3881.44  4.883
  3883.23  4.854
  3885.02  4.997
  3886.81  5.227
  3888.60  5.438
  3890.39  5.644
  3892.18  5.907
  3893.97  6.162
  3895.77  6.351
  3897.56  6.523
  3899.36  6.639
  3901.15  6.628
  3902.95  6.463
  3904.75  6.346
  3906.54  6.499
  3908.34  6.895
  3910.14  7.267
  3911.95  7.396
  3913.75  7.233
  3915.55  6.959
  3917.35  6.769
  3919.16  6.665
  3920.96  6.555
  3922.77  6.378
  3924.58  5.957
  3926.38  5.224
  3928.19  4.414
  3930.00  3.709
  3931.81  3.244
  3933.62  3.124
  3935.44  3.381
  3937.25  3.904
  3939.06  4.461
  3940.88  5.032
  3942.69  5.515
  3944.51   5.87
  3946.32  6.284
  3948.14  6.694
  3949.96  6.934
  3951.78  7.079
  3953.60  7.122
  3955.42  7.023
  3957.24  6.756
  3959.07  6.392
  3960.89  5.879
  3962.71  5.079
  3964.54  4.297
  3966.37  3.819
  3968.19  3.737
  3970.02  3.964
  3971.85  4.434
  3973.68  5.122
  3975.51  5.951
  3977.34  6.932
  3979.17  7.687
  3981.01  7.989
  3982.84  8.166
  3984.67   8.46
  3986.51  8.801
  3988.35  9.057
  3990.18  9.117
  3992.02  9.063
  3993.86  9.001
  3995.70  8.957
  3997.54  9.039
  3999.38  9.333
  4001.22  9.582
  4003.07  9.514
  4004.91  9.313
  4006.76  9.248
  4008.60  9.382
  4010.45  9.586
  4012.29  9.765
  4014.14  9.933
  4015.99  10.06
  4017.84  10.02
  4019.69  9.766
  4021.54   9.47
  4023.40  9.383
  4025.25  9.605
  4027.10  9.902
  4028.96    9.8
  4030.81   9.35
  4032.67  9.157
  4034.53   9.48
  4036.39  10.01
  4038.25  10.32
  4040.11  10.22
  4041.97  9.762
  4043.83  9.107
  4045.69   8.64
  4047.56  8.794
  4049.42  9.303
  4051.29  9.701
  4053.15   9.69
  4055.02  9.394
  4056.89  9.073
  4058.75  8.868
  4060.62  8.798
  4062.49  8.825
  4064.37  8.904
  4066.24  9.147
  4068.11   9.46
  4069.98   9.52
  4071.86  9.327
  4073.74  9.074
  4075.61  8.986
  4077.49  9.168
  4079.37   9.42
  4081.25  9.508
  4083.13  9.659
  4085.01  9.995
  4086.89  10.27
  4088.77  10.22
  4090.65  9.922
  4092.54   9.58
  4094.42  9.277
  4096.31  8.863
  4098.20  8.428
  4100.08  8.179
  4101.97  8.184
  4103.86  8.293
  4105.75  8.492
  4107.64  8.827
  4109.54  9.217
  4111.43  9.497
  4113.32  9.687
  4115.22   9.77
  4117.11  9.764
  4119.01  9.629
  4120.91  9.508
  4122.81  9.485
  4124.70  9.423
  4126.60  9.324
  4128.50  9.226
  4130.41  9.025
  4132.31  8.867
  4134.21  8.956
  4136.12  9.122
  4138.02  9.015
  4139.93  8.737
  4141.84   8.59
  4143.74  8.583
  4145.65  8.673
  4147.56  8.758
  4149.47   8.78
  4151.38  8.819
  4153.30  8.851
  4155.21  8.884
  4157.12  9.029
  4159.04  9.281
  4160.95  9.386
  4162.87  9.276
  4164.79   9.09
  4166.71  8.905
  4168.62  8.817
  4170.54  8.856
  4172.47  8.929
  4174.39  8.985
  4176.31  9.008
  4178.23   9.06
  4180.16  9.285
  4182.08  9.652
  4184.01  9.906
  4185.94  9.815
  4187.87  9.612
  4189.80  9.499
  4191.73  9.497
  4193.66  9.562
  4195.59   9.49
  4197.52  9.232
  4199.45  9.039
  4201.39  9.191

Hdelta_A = -1.1 angstroms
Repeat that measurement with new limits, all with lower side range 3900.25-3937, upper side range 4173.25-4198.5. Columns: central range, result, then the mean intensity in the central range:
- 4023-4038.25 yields -4.80 angstroms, 9.64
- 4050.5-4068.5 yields -3.39 angstroms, 9.18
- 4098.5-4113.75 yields -0.72 angstroms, 8.76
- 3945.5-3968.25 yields 1.12 angstroms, 6.01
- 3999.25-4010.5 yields -3.92 angstroms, 9.41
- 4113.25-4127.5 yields -1.71 angstroms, 9.57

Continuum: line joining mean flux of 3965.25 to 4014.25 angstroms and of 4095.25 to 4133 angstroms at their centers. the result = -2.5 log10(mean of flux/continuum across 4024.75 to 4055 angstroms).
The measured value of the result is -0.14 mag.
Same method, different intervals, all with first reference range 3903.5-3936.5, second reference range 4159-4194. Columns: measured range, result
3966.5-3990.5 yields -0.02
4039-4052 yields -0.24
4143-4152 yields 0.02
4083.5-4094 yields -0.23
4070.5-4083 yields -0.17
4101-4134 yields -0.09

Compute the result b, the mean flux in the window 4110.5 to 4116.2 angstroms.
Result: 9.66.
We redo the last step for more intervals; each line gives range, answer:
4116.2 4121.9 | 9.62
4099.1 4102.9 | 8.2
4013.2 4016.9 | 9.99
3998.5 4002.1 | 9.46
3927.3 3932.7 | 3.79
